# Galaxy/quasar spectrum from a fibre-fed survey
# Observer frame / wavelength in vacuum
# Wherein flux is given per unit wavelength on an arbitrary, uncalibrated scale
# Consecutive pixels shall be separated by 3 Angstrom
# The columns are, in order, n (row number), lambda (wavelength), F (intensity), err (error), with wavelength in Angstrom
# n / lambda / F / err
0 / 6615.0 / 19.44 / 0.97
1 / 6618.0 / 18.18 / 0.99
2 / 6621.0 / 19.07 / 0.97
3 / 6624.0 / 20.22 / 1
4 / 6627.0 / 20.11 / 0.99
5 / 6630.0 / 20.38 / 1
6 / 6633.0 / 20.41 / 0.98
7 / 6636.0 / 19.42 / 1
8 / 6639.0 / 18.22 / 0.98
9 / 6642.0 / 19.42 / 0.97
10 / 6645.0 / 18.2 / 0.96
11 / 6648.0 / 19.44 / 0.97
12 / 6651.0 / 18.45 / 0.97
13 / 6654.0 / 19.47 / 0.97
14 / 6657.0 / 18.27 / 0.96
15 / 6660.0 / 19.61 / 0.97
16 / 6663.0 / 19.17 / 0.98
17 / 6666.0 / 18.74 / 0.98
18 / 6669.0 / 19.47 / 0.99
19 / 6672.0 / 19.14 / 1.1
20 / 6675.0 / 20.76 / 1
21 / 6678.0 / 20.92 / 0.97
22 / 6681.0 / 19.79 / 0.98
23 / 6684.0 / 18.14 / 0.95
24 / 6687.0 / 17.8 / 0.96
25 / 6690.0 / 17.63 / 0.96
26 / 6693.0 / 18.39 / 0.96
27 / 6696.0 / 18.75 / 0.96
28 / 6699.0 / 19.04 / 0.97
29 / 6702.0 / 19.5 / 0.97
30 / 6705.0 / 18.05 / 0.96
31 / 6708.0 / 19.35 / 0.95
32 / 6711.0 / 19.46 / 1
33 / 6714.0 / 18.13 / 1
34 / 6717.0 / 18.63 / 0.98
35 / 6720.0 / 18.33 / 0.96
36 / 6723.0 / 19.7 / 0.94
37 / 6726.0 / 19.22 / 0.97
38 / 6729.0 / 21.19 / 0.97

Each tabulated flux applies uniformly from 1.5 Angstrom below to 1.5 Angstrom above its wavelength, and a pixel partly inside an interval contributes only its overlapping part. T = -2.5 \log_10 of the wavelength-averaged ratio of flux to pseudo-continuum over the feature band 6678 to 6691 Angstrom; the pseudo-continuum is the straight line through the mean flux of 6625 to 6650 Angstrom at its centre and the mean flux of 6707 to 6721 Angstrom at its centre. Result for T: 0.02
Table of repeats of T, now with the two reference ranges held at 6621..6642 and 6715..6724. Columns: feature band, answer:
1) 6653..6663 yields 0.019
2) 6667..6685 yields -0.026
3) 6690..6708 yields 0.018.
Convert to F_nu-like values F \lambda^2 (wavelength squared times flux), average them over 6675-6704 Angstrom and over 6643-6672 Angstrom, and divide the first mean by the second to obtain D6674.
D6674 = 1.0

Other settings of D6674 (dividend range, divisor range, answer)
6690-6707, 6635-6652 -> 1.01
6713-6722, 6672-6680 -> 0.91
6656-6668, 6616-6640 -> 0.98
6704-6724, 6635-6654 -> 1.02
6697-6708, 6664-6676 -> 0.98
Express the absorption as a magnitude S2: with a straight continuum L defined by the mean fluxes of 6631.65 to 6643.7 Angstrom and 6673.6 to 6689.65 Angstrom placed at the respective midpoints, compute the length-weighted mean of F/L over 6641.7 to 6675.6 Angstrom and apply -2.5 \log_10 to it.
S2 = 0.01 mag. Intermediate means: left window 19.3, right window 19.3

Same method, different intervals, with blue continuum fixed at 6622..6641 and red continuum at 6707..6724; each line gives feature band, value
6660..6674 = 0.01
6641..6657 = 0.04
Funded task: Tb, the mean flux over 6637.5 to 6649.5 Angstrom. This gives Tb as 18.8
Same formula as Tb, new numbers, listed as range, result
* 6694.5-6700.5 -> 18.9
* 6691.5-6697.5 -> 18.6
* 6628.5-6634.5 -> 20.4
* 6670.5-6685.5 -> 19.8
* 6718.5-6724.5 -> 19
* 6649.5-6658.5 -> 18.7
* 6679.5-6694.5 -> 18.4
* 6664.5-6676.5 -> 19.5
